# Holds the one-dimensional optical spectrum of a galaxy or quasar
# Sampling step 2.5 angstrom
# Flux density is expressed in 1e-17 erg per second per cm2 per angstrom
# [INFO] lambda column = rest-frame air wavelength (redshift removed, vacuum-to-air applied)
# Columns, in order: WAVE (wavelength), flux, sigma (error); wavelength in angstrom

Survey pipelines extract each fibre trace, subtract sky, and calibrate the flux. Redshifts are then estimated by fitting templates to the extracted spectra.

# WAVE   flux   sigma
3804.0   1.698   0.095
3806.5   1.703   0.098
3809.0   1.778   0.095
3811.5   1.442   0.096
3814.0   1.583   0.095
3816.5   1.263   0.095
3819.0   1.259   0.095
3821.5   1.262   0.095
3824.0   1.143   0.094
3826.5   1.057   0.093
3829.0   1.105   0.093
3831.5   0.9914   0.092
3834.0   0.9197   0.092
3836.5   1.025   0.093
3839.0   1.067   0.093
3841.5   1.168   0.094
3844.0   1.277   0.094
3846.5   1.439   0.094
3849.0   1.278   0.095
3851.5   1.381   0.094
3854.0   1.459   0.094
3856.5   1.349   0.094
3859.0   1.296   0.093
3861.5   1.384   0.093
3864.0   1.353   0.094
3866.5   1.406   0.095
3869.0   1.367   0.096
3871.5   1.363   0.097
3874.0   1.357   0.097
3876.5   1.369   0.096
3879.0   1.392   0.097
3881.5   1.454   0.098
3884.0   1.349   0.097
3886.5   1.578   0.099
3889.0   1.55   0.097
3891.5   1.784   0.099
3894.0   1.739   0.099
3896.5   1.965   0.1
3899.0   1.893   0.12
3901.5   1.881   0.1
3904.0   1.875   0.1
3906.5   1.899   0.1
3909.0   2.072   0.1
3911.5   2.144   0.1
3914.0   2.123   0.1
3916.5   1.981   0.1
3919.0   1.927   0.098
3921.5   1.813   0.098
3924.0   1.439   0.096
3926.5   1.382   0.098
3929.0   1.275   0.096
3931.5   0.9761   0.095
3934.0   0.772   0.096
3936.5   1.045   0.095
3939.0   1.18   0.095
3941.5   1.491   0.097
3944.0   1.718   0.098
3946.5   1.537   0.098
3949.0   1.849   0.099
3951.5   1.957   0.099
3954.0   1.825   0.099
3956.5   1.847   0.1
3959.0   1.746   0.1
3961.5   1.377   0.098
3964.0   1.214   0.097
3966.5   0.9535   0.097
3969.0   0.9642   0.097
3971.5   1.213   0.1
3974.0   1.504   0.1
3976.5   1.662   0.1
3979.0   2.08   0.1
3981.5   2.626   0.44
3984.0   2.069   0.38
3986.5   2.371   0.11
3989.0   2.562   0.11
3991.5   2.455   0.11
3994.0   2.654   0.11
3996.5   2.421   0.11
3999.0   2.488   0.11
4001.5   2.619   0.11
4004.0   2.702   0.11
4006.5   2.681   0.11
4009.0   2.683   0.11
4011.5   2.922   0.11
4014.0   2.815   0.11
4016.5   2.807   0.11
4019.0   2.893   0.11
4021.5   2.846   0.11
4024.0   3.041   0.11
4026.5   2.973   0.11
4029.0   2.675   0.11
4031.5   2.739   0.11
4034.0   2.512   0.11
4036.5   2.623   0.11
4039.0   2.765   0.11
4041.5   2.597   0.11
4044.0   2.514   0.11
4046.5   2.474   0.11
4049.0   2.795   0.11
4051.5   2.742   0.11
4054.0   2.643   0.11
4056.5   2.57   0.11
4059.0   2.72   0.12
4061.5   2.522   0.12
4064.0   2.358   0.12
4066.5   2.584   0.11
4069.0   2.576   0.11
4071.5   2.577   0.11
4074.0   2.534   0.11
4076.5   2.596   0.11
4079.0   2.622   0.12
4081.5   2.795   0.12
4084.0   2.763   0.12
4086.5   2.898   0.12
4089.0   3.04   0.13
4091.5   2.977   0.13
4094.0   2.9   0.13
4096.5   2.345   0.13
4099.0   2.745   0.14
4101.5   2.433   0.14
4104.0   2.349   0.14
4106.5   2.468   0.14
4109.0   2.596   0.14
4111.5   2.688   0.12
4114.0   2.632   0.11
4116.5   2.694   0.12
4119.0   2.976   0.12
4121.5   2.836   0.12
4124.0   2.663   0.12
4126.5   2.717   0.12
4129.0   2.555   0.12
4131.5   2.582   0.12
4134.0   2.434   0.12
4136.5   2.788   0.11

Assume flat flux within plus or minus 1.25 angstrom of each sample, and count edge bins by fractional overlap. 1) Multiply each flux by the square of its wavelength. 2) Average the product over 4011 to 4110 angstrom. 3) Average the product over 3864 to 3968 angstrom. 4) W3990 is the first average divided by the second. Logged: 1.83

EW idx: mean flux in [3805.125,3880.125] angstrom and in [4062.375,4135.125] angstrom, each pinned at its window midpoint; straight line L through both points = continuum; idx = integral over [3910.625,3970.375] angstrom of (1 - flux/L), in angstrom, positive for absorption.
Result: 9.6 angstrom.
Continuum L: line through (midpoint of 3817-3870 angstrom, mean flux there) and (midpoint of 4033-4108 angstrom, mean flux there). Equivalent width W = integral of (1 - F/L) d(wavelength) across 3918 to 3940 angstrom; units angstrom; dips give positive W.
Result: 5.61 angstrom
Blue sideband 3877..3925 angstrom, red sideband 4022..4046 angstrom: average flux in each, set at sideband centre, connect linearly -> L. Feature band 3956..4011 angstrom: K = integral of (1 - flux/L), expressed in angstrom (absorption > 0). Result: 7.5 angstrom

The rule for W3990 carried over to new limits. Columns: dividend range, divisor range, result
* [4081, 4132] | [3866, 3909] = 1.86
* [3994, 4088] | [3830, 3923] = 1.90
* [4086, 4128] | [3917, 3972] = 2.03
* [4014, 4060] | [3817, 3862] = 2.48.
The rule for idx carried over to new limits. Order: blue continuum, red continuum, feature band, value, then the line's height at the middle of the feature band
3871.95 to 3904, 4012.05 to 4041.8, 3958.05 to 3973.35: 6.9 angstrom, 2.27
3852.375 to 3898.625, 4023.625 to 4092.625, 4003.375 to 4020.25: -2.9 angstrom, 2.38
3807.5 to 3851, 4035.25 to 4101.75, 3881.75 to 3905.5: -1.4 angstrom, 1.62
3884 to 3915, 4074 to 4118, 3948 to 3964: 2.8 angstrom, 2.09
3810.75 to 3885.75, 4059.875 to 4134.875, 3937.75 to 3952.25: 1.7 angstrom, 1.82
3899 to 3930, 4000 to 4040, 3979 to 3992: 0.4 angstrom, 2.46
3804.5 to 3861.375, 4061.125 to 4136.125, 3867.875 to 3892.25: 1.3 angstrom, 1.53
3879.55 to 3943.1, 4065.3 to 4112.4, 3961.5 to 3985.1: 5.0 angstrom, 1.98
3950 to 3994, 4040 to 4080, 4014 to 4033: -4.9 angstrom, 2.27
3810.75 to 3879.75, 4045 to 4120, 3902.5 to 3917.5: -3.3 angstrom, 1.65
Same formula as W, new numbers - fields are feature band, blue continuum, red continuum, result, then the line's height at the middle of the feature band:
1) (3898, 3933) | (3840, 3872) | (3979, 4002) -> 1.2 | 1.83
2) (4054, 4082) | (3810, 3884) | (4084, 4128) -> -1.0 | 2.5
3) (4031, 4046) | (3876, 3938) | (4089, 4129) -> -2.0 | 2.31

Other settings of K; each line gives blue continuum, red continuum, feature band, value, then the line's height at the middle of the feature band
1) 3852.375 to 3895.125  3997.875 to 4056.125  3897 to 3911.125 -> -2.0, 1.69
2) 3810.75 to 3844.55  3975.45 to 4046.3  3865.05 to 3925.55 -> 0.5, 1.7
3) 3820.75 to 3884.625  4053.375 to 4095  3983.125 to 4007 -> -3.5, 2.18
